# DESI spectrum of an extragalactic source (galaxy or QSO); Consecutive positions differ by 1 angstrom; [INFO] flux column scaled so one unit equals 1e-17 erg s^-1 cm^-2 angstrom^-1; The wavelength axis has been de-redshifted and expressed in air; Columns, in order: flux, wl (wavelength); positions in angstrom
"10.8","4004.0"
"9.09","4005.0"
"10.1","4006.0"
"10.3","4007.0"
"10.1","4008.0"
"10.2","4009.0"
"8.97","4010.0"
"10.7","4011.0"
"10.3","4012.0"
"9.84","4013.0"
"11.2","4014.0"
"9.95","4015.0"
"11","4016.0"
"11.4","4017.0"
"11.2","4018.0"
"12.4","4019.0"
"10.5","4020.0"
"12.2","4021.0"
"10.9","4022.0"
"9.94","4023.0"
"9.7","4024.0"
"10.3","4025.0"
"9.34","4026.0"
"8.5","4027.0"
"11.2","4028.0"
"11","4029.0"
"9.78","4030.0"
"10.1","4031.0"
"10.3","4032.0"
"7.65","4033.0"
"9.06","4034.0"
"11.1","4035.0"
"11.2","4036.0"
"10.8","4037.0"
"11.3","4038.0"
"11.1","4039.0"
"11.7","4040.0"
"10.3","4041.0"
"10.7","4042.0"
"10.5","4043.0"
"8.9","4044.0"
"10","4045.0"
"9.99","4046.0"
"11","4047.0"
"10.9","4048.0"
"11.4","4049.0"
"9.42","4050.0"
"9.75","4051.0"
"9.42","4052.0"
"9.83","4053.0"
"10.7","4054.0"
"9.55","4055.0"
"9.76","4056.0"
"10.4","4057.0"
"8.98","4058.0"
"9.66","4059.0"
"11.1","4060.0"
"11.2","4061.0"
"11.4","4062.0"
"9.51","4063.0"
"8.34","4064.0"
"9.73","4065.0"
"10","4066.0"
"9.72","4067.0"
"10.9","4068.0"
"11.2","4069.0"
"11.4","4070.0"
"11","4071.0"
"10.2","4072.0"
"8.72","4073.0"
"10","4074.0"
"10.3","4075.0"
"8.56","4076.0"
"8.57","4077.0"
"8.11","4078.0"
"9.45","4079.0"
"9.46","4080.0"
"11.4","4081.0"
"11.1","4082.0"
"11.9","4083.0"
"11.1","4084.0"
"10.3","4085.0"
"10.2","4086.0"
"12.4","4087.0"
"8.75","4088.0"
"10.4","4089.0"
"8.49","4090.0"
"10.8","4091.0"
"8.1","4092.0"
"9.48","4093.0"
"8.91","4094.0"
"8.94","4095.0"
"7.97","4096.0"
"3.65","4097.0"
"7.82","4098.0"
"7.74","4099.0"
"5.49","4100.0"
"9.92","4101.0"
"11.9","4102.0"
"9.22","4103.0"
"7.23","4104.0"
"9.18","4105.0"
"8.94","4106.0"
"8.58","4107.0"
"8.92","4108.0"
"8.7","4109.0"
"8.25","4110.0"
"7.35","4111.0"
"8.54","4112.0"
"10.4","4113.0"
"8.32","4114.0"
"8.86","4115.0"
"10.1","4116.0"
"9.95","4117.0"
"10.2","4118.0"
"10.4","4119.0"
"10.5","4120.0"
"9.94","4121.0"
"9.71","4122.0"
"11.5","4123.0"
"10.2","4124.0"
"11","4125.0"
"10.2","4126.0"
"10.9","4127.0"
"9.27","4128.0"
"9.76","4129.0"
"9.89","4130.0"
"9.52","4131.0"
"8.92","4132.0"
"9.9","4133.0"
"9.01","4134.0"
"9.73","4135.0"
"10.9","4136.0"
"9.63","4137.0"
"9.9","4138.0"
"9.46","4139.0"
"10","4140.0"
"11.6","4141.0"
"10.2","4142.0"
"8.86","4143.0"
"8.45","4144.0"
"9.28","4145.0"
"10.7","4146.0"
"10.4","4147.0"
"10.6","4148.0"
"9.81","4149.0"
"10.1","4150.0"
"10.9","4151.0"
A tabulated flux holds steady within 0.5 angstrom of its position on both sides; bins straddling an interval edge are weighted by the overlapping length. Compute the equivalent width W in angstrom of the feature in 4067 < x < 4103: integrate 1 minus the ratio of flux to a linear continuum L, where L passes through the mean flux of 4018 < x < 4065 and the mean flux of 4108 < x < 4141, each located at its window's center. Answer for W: 1.6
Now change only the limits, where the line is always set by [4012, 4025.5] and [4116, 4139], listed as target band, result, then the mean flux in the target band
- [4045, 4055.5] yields 0.38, 10.2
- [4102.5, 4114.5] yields 1.80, 8.64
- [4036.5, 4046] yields 0.07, 10.6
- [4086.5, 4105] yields 2.72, 8.75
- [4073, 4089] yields 0.44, 10.1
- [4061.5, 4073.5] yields 0.31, 10.2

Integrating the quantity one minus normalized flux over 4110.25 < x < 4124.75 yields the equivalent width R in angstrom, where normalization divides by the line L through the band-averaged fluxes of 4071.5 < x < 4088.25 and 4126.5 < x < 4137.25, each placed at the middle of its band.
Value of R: 0.2 angstrom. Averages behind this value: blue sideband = 10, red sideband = 9.77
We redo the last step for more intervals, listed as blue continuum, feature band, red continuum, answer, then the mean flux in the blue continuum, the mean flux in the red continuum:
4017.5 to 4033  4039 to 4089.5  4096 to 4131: -1.73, 10.4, 9.18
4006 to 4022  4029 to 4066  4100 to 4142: 0.55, 10.7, 9.62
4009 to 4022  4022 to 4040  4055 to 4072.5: 0.69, 10.8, 10.2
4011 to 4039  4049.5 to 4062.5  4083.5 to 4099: -0.35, 10.5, 9.11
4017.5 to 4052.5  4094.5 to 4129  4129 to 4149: 2.95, 10.4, 9.84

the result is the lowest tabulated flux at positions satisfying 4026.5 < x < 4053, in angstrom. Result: 7.65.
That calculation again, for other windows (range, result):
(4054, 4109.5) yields 3.65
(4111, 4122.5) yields 7.35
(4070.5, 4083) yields 8.11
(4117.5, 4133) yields 8.92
